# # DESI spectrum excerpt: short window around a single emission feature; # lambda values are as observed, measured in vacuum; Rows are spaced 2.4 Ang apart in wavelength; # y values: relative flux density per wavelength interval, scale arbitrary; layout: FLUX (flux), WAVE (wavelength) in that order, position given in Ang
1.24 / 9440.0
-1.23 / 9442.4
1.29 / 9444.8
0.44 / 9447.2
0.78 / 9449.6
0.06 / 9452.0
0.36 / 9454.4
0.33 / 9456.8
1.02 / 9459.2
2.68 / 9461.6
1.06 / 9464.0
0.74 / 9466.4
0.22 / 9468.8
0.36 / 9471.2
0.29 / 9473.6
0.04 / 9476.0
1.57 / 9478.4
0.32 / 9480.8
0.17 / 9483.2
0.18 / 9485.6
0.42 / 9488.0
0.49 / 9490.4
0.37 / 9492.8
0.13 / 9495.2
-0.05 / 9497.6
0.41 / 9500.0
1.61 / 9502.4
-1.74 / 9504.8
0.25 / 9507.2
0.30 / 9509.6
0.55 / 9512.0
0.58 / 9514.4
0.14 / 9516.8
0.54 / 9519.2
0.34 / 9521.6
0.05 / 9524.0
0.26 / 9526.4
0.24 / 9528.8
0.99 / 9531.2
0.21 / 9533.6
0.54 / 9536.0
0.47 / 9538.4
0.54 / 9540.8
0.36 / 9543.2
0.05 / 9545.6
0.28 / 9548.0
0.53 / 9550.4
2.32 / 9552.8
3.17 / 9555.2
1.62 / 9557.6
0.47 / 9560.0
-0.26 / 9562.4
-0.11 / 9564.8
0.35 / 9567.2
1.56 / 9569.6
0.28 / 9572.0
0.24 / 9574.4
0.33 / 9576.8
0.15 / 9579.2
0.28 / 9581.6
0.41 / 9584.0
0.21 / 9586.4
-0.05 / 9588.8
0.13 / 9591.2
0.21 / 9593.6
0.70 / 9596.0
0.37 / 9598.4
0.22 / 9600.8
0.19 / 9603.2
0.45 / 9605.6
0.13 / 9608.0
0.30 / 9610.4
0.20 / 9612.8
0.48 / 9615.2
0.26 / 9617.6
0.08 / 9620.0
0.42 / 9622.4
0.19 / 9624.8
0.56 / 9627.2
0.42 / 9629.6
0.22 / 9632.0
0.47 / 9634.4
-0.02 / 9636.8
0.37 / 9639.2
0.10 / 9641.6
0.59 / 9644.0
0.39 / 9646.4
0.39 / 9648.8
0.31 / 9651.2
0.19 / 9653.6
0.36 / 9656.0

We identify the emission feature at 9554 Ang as [O III] 5007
